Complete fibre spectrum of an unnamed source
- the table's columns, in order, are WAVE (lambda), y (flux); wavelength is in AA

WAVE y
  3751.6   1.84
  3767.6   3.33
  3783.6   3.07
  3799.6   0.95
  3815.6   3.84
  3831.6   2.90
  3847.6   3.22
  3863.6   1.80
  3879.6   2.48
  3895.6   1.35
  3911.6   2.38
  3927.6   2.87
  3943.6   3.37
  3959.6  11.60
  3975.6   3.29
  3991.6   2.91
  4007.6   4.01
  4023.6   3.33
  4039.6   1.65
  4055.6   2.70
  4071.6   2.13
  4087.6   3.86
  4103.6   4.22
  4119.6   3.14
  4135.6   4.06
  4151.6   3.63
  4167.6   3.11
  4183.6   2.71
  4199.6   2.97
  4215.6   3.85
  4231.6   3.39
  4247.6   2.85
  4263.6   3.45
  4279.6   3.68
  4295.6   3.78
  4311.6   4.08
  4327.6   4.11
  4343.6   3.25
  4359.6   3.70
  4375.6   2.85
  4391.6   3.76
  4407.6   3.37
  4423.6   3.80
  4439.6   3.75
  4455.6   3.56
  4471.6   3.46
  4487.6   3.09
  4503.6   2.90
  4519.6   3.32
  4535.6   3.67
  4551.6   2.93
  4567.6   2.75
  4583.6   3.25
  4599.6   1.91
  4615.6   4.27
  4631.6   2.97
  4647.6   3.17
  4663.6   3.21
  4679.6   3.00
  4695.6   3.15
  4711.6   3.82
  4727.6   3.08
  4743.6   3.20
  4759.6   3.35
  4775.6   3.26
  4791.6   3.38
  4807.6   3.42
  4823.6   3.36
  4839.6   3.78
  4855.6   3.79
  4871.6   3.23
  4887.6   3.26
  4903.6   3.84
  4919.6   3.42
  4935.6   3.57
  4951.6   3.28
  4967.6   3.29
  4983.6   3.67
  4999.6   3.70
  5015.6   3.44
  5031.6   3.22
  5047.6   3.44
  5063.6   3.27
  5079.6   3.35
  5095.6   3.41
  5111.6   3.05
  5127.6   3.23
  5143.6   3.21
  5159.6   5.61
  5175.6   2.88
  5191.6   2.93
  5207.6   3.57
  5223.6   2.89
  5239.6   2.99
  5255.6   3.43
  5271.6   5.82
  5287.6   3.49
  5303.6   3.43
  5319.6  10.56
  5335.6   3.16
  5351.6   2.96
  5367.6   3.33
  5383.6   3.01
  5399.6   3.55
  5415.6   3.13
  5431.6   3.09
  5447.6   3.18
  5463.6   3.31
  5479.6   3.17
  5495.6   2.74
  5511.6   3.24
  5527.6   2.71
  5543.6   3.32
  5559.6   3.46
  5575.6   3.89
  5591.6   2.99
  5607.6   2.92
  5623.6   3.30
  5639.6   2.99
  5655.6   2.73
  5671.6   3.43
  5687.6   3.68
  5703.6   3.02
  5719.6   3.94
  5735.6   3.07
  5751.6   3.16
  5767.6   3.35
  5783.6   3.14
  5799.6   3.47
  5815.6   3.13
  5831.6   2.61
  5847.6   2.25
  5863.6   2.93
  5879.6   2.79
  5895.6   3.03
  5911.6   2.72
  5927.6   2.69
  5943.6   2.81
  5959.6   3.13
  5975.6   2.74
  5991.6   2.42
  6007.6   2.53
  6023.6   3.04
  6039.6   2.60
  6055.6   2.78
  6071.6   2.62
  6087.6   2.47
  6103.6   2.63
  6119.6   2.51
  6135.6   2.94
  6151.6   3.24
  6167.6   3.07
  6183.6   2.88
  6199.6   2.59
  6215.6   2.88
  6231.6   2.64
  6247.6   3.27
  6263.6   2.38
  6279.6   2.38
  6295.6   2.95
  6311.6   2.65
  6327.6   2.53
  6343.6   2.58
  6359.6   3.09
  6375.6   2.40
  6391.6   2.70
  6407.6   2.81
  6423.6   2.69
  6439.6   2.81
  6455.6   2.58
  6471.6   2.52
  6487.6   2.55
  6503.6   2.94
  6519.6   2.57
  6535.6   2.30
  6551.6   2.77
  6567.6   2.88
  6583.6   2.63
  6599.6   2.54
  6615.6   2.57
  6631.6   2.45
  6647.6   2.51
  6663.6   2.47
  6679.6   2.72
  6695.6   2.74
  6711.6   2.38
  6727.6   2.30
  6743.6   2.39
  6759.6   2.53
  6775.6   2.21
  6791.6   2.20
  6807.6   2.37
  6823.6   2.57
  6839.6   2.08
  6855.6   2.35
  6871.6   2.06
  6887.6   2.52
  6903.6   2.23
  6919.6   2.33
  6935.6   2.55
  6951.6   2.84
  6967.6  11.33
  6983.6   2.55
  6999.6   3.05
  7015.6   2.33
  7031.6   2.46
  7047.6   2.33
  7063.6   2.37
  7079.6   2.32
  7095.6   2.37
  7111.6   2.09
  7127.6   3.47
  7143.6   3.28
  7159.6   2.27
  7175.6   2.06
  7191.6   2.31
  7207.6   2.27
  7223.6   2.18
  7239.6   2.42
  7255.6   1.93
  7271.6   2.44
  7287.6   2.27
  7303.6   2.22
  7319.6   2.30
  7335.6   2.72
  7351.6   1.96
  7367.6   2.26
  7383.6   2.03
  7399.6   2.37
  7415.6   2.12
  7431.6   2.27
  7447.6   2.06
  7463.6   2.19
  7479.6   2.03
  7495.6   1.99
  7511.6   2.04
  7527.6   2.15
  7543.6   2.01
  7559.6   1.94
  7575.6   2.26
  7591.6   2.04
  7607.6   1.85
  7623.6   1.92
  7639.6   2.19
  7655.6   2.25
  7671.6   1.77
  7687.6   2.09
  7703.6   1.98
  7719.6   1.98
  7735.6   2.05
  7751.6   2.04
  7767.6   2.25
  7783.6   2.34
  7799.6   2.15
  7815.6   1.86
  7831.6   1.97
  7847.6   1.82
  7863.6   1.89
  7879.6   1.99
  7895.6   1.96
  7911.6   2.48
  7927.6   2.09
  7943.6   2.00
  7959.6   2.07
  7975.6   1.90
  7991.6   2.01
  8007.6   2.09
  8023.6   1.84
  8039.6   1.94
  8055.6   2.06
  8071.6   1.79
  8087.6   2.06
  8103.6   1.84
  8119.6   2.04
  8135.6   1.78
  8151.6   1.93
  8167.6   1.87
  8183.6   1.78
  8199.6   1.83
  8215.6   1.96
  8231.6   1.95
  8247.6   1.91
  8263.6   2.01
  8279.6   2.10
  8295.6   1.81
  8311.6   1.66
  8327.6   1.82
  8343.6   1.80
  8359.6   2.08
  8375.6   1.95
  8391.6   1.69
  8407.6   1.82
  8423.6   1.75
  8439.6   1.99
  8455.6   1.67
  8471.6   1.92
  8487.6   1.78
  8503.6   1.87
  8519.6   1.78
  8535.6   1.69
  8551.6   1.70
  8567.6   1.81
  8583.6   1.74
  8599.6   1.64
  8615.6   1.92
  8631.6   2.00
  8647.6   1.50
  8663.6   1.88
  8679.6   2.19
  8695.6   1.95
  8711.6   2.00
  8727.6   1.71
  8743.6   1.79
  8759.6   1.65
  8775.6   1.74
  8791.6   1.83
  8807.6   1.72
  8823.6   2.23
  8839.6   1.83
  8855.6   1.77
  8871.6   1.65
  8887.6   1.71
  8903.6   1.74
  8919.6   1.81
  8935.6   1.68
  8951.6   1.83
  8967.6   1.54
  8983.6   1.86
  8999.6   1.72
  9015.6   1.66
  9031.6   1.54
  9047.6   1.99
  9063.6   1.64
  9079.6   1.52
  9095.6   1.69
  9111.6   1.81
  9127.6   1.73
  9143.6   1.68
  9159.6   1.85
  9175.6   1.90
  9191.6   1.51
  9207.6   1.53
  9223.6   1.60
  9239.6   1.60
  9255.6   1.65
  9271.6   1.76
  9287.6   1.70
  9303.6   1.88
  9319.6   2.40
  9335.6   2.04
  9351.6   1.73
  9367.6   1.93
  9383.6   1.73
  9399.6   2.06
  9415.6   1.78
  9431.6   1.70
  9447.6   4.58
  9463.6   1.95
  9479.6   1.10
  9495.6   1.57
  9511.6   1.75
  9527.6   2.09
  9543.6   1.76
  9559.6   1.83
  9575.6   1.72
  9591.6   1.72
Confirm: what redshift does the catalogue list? 0.062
